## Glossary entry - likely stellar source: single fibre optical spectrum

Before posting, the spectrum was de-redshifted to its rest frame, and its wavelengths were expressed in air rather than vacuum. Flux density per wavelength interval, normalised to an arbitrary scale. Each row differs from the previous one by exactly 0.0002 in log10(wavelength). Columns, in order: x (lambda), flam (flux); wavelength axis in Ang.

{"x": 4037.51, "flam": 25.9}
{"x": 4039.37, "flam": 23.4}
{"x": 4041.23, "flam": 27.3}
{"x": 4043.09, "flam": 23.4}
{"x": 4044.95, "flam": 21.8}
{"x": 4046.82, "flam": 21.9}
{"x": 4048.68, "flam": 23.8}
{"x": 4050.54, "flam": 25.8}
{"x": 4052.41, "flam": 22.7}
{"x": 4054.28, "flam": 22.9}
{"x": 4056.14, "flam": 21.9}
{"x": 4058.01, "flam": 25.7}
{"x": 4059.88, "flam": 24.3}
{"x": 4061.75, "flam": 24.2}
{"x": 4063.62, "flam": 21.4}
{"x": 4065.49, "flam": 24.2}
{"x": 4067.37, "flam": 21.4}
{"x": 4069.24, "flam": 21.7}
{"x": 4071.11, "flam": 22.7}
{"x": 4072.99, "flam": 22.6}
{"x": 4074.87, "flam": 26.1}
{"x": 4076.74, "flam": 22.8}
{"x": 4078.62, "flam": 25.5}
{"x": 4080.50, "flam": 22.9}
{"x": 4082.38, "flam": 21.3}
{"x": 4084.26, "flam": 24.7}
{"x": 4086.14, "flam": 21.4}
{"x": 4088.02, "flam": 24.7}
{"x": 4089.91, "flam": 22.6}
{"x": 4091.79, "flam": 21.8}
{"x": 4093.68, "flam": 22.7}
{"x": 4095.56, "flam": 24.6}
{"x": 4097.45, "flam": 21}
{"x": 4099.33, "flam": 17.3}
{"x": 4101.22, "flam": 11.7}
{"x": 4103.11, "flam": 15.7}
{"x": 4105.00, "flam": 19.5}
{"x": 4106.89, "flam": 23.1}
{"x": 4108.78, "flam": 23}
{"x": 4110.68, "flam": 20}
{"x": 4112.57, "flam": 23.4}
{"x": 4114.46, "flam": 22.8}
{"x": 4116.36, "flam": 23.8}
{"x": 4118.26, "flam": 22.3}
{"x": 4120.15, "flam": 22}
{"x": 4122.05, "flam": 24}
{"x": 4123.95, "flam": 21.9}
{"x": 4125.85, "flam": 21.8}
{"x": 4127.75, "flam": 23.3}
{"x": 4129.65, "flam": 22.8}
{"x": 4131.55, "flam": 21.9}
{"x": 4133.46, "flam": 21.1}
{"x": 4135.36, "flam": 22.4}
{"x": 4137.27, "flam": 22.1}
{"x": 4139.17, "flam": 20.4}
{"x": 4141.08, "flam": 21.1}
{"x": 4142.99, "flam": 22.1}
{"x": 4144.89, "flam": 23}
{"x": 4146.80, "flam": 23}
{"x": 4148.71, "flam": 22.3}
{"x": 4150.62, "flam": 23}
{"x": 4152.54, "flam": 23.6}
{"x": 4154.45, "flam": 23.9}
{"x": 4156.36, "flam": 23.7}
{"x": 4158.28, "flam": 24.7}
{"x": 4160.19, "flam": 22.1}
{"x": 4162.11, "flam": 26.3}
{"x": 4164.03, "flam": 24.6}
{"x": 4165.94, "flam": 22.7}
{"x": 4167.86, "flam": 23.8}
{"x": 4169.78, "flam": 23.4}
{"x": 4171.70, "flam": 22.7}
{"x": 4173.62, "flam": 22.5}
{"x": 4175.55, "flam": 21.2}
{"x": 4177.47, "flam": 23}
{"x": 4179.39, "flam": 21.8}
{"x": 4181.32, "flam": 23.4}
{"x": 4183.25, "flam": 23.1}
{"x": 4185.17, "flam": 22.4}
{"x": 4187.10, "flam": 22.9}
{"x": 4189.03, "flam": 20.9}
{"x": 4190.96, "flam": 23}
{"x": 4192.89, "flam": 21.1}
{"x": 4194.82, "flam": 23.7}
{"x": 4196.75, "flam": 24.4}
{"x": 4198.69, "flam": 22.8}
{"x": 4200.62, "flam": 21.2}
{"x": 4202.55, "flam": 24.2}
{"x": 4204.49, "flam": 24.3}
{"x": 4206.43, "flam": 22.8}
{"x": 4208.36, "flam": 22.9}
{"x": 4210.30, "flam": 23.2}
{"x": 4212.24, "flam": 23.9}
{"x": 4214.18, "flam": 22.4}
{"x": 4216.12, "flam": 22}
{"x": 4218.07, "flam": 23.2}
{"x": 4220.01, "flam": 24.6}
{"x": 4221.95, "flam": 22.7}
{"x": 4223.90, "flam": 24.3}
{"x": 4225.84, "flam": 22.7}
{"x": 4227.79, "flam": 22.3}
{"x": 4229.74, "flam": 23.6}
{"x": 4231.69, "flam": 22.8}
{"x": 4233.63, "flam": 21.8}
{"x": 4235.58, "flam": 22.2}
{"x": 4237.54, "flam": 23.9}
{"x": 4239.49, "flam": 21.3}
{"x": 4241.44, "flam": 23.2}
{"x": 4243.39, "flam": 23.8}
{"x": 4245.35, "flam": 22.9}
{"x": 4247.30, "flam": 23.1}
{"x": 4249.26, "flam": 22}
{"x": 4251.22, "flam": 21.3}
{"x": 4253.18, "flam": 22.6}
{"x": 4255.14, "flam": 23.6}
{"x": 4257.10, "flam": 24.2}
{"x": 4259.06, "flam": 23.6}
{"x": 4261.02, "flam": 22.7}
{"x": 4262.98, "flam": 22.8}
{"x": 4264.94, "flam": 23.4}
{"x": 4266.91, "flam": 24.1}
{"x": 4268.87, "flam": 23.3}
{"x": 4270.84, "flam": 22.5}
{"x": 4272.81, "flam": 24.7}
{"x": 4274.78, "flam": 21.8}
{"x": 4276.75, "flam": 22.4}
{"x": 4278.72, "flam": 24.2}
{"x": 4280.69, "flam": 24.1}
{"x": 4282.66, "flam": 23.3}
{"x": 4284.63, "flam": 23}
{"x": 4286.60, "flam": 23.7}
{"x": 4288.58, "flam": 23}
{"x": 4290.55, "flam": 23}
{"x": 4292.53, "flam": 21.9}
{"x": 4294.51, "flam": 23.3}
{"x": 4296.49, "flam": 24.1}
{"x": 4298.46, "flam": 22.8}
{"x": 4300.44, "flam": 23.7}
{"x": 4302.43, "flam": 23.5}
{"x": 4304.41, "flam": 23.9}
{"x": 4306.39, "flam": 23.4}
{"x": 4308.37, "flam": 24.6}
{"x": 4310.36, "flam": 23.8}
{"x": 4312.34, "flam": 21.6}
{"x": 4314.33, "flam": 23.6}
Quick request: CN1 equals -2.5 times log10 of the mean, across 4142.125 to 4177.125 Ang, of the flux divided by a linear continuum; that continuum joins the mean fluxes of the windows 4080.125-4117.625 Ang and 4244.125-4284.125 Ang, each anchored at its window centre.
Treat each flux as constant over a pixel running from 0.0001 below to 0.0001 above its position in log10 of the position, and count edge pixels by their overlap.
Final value -0.06 mag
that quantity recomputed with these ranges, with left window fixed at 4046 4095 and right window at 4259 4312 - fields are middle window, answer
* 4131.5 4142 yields 0.09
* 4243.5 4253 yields 0.04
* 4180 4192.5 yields 0.04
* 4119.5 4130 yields 0.03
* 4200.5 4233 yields 0.01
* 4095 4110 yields 0.20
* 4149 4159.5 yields -0.02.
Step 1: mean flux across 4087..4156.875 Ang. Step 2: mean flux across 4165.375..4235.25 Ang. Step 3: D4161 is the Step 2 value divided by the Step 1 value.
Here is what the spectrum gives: 1.05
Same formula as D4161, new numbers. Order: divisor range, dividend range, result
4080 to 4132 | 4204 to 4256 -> 1.06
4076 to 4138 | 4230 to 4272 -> 1.05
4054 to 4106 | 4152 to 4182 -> 1.06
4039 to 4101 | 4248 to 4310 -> 1.01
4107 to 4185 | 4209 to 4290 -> 1.01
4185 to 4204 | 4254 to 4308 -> 1.03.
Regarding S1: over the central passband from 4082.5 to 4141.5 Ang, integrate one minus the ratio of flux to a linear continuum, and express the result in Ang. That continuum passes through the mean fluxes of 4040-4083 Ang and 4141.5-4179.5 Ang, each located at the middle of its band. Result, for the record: 4.2 Ang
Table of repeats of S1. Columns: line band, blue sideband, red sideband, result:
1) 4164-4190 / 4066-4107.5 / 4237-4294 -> -0.3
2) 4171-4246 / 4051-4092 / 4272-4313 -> 1.4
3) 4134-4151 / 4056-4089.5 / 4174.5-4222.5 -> 0.7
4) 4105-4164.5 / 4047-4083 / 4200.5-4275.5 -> 1.4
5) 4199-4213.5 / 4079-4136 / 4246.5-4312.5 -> -0.4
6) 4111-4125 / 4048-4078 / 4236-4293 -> 0.3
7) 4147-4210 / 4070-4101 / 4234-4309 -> -0.6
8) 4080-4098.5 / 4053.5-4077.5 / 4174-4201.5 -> 0.3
